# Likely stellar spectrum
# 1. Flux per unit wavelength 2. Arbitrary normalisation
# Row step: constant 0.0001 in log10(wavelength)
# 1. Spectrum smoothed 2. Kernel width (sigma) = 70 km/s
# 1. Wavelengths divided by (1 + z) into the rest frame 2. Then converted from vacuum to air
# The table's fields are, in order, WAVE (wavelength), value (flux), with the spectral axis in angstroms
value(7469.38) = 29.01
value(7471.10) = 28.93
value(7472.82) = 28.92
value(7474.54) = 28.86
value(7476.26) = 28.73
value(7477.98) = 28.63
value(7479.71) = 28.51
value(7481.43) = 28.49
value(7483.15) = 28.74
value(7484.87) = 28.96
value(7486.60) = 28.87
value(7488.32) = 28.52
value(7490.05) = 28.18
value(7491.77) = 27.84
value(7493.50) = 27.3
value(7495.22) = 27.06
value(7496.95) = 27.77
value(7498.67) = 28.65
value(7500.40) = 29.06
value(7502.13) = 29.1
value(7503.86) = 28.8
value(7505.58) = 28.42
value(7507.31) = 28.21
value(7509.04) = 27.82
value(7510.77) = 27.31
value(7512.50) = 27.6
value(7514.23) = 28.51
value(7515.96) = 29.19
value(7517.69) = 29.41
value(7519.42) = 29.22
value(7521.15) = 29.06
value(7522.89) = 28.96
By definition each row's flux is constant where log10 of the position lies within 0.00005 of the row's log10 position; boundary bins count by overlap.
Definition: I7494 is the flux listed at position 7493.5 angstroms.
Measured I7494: 27.3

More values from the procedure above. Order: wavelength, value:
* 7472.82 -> 28.92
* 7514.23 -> 28.51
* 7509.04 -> 27.82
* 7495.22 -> 27.06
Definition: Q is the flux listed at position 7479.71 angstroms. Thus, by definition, 28.51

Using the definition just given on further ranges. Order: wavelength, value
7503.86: 28.8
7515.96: 29.19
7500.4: 29.06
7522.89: 28.96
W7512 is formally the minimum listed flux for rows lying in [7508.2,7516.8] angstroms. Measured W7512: 27.31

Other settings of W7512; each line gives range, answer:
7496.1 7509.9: 27.77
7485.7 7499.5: 27.06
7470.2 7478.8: 28.63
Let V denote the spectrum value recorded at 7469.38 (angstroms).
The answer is 29.01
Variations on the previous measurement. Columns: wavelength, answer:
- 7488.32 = 28.52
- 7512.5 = 27.6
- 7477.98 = 28.63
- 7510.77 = 27.31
